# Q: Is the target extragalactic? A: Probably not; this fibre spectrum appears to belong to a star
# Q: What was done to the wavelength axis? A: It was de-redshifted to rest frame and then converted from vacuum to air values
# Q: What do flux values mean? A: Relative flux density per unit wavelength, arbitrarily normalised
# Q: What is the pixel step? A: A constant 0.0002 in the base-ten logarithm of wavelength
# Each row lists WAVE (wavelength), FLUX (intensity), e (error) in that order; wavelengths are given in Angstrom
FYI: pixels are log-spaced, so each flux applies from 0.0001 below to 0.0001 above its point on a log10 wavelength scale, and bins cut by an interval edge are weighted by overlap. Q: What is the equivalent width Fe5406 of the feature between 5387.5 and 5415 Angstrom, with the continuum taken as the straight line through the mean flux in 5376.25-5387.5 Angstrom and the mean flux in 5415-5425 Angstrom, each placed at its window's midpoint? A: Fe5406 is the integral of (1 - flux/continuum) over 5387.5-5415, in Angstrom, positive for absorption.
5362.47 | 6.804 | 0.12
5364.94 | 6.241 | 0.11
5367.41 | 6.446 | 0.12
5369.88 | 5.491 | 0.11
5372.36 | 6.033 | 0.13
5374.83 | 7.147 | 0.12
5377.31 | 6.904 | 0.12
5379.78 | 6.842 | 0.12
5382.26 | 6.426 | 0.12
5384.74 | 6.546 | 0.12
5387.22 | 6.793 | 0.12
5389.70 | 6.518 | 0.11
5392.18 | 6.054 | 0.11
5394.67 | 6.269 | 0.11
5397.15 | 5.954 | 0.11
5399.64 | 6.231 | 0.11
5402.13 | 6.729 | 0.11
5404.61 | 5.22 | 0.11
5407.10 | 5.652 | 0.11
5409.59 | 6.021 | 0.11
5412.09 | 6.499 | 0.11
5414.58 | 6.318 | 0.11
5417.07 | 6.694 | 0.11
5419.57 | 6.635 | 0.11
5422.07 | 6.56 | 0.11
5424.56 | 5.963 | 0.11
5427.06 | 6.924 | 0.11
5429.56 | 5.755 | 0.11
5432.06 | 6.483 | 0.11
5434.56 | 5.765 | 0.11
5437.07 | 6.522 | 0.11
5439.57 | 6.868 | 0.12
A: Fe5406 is 1.8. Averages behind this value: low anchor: 6.69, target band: 6.15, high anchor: 6.49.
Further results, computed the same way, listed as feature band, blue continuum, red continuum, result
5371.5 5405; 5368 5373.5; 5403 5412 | -3.6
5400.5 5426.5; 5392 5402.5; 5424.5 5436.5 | -0.1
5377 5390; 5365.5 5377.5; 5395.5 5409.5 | -1.0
